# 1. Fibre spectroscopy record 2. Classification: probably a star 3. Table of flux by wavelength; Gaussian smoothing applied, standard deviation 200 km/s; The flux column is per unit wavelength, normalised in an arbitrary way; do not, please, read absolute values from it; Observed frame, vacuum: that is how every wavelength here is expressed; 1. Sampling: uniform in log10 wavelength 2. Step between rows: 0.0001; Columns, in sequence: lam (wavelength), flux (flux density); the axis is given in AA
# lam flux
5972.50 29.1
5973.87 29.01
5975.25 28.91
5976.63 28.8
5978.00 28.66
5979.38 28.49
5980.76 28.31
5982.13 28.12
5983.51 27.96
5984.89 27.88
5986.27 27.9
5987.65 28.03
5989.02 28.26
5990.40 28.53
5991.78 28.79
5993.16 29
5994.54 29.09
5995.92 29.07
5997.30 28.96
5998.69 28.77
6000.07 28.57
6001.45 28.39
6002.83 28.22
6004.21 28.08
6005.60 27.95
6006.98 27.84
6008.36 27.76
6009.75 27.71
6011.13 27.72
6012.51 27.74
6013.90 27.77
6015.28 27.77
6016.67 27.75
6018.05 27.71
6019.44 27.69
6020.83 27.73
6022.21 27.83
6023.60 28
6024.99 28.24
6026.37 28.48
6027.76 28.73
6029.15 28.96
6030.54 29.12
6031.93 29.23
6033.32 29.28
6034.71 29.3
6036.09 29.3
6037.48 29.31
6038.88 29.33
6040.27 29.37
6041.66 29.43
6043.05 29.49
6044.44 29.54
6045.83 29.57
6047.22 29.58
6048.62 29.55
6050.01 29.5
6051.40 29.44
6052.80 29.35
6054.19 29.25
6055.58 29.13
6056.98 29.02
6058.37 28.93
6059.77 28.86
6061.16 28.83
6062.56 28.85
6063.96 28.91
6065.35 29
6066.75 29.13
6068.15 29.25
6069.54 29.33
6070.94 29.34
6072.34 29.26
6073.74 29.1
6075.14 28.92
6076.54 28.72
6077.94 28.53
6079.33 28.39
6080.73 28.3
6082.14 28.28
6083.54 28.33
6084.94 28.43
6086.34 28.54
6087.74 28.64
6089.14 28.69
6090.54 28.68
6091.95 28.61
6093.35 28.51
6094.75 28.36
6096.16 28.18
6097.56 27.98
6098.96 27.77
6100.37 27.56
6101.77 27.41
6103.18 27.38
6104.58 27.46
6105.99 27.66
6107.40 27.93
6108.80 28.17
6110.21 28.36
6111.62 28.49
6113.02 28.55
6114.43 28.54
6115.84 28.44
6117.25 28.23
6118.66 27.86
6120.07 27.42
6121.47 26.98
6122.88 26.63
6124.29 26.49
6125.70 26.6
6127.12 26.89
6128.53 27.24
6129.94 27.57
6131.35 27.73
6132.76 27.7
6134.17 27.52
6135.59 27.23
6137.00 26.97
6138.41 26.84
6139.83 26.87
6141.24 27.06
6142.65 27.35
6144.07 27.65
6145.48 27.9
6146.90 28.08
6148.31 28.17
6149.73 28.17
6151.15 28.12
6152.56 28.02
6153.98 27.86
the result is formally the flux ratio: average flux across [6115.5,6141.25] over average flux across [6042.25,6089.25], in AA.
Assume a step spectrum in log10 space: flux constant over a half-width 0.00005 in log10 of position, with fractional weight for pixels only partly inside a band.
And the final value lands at 0.9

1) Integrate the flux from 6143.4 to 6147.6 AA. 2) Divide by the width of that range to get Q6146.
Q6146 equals 27.9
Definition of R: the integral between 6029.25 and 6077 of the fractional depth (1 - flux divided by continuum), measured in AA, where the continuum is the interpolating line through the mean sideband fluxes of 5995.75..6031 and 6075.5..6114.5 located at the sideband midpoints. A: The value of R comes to -1.7 AA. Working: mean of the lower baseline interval 28.2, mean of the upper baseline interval 28.2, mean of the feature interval 29.2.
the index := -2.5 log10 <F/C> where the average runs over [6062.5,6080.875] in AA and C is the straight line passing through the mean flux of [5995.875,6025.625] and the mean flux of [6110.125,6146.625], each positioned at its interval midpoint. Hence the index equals -0.05 mag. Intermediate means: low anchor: 28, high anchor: 27.5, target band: 29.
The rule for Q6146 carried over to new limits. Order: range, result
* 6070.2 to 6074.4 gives 29.2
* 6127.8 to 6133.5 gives 27.6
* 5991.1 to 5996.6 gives 29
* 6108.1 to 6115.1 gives 28.4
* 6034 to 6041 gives 29.3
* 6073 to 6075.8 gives 29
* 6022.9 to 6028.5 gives 28.4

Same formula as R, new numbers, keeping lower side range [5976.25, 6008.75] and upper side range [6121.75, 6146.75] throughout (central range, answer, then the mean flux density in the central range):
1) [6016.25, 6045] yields -0.7 AA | 28.8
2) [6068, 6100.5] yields -1.1 AA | 28.6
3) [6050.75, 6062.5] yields -0.5 AA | 29.1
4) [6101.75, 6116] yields -0.3 AA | 28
